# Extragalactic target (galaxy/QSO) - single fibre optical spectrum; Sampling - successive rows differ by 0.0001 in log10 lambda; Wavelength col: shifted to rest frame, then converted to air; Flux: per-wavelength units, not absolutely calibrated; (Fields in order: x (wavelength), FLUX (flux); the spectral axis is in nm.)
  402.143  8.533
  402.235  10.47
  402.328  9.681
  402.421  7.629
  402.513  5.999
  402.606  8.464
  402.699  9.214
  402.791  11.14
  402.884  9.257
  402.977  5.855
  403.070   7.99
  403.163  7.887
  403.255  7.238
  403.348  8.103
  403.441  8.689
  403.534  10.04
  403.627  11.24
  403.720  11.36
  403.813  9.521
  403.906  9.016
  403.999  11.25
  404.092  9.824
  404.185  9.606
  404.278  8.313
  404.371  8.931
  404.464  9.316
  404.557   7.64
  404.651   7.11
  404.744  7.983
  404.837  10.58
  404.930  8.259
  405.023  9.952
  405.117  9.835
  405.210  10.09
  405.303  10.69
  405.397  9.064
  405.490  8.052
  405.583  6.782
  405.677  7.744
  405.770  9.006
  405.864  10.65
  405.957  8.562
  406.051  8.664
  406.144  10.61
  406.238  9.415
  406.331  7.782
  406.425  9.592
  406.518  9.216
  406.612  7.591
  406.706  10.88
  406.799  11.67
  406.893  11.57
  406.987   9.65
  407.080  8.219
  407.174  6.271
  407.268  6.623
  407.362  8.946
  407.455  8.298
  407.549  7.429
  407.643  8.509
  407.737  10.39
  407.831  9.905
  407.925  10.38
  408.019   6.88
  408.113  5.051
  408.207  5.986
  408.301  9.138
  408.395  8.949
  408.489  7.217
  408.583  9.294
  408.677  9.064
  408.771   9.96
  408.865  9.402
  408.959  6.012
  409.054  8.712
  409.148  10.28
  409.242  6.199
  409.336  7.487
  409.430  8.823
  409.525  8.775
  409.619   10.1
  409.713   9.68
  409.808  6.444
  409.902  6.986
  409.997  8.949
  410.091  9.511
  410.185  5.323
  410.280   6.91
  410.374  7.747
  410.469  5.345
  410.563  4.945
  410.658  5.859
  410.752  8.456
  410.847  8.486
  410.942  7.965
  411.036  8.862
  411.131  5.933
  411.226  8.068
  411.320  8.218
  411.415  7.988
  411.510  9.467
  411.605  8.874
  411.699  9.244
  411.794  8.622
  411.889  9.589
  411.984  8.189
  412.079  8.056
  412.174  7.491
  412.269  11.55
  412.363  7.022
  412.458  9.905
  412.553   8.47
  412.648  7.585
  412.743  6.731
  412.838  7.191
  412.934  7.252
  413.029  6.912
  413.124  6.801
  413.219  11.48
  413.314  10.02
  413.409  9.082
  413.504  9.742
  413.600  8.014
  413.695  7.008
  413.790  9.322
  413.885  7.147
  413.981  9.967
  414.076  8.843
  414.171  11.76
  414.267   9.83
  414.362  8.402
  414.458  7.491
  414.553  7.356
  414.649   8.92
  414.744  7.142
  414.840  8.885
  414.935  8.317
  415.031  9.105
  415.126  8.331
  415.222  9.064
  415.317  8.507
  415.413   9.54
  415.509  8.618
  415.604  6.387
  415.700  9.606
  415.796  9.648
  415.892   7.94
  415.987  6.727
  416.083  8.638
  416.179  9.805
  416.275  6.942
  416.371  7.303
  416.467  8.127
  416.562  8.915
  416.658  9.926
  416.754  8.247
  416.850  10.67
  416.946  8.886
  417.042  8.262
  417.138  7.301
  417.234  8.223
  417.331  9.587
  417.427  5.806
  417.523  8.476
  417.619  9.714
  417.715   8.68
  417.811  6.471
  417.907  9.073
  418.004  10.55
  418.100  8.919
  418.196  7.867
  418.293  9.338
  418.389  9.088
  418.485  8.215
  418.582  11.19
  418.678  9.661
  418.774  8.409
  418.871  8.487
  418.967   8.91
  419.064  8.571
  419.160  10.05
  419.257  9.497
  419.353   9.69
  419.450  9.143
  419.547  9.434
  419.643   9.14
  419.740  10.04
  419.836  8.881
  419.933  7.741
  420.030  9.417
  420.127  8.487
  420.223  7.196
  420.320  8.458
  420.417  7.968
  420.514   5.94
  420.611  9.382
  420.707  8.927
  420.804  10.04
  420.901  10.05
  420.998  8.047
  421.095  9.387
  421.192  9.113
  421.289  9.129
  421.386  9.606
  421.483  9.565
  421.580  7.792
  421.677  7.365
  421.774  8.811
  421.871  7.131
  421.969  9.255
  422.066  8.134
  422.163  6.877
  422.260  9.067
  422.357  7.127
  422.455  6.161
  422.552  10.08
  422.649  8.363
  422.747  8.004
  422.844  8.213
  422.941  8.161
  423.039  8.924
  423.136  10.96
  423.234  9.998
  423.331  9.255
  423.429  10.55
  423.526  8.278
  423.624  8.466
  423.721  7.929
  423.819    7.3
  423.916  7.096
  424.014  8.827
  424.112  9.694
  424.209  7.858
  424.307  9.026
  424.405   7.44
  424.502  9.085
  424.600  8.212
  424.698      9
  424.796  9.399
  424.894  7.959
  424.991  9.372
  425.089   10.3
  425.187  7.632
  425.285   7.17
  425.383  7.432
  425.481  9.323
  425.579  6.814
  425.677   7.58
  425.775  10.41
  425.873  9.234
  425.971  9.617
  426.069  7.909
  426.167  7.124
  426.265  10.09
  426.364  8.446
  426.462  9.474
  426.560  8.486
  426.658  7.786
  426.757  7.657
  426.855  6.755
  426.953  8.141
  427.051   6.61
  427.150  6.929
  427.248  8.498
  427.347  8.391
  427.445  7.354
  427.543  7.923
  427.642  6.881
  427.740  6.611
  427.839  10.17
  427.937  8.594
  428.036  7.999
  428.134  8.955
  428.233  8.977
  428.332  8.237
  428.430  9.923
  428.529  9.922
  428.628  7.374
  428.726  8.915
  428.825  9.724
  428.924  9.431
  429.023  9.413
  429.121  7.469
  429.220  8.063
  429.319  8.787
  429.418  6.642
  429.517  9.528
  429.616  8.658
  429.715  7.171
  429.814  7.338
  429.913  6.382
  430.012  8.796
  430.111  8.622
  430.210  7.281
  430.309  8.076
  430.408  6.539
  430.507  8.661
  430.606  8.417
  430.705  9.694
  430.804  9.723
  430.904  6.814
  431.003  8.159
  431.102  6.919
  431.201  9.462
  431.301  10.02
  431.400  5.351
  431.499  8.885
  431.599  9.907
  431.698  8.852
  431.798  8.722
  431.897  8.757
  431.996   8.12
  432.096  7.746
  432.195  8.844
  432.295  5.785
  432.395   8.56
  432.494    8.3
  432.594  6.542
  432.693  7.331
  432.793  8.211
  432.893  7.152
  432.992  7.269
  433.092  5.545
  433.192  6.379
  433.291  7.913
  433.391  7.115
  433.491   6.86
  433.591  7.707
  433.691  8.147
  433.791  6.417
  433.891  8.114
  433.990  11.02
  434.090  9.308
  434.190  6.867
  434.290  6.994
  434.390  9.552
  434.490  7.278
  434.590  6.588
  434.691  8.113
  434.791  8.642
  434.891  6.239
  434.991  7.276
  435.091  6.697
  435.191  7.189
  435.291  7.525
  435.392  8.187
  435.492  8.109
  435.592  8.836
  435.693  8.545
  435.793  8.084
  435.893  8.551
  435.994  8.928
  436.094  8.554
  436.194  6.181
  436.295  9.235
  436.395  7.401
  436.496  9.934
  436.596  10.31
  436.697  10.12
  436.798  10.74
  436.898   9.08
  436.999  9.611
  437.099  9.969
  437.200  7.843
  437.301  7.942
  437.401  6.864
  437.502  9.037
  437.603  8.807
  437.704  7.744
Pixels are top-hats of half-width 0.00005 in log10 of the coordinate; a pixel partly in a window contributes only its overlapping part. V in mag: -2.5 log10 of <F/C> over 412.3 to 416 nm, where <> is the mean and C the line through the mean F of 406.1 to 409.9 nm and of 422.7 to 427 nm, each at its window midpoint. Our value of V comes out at 0.014 mag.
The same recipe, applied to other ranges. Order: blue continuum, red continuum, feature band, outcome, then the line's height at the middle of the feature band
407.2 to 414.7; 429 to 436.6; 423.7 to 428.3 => -0.03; 8.06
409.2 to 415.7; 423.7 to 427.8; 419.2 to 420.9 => -0.08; 8.23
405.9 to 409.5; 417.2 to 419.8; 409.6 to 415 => 0.07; 8.79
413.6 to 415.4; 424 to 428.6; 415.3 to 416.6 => 0.04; 8.61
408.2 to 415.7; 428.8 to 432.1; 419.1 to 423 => -0.04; 8.3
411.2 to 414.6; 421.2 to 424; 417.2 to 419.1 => -0.03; 8.54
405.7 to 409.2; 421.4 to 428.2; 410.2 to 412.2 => 0.12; 8.7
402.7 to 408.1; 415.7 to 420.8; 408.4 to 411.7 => 0.11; 8.9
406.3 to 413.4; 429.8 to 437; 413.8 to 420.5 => -0.06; 8.23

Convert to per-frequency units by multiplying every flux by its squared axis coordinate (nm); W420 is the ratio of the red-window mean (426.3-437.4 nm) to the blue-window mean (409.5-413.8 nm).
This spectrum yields 1.10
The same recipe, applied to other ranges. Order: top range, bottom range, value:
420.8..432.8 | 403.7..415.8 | 1.06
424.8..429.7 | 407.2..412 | 1.13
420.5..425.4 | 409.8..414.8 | 1.11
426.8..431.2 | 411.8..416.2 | 1.03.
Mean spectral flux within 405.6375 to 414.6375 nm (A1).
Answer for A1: 8.43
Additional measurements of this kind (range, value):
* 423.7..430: 8.32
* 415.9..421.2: 8.74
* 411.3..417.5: 8.52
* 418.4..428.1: 8.55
